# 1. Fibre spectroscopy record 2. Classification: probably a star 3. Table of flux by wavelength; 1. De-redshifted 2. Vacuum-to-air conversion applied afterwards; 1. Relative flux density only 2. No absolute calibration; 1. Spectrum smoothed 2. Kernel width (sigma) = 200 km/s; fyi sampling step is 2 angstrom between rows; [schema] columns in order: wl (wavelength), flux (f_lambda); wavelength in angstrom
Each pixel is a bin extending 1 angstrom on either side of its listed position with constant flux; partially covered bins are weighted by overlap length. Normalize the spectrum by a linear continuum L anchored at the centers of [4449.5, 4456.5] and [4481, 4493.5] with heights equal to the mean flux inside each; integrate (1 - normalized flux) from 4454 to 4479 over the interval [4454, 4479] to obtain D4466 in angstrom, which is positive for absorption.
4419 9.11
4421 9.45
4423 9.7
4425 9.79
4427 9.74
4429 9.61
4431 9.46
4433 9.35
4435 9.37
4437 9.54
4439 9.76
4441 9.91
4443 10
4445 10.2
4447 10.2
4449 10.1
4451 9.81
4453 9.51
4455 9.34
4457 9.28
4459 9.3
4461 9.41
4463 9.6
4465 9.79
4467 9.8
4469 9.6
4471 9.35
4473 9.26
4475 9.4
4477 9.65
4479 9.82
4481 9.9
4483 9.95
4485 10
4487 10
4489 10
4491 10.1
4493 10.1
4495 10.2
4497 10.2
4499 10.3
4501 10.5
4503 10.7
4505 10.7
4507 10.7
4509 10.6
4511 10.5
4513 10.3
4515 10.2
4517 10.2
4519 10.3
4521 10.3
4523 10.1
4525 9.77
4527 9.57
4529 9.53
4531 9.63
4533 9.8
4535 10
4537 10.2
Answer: 0.6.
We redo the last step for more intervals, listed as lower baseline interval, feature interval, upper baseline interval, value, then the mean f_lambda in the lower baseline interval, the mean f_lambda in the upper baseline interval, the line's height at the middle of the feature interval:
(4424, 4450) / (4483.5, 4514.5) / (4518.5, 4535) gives -1.5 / 9.77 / 9.87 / 9.84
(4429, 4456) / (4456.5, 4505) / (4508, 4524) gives 0.8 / 9.73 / 10.3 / 10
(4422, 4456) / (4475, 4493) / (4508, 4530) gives 0.1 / 9.73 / 10.1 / 9.95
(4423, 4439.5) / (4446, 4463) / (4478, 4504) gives 0.3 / 9.58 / 10.1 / 9.8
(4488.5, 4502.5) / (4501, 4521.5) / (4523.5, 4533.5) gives -1.0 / 10.2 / 9.68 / 9.96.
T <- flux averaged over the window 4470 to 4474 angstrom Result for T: 9.3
